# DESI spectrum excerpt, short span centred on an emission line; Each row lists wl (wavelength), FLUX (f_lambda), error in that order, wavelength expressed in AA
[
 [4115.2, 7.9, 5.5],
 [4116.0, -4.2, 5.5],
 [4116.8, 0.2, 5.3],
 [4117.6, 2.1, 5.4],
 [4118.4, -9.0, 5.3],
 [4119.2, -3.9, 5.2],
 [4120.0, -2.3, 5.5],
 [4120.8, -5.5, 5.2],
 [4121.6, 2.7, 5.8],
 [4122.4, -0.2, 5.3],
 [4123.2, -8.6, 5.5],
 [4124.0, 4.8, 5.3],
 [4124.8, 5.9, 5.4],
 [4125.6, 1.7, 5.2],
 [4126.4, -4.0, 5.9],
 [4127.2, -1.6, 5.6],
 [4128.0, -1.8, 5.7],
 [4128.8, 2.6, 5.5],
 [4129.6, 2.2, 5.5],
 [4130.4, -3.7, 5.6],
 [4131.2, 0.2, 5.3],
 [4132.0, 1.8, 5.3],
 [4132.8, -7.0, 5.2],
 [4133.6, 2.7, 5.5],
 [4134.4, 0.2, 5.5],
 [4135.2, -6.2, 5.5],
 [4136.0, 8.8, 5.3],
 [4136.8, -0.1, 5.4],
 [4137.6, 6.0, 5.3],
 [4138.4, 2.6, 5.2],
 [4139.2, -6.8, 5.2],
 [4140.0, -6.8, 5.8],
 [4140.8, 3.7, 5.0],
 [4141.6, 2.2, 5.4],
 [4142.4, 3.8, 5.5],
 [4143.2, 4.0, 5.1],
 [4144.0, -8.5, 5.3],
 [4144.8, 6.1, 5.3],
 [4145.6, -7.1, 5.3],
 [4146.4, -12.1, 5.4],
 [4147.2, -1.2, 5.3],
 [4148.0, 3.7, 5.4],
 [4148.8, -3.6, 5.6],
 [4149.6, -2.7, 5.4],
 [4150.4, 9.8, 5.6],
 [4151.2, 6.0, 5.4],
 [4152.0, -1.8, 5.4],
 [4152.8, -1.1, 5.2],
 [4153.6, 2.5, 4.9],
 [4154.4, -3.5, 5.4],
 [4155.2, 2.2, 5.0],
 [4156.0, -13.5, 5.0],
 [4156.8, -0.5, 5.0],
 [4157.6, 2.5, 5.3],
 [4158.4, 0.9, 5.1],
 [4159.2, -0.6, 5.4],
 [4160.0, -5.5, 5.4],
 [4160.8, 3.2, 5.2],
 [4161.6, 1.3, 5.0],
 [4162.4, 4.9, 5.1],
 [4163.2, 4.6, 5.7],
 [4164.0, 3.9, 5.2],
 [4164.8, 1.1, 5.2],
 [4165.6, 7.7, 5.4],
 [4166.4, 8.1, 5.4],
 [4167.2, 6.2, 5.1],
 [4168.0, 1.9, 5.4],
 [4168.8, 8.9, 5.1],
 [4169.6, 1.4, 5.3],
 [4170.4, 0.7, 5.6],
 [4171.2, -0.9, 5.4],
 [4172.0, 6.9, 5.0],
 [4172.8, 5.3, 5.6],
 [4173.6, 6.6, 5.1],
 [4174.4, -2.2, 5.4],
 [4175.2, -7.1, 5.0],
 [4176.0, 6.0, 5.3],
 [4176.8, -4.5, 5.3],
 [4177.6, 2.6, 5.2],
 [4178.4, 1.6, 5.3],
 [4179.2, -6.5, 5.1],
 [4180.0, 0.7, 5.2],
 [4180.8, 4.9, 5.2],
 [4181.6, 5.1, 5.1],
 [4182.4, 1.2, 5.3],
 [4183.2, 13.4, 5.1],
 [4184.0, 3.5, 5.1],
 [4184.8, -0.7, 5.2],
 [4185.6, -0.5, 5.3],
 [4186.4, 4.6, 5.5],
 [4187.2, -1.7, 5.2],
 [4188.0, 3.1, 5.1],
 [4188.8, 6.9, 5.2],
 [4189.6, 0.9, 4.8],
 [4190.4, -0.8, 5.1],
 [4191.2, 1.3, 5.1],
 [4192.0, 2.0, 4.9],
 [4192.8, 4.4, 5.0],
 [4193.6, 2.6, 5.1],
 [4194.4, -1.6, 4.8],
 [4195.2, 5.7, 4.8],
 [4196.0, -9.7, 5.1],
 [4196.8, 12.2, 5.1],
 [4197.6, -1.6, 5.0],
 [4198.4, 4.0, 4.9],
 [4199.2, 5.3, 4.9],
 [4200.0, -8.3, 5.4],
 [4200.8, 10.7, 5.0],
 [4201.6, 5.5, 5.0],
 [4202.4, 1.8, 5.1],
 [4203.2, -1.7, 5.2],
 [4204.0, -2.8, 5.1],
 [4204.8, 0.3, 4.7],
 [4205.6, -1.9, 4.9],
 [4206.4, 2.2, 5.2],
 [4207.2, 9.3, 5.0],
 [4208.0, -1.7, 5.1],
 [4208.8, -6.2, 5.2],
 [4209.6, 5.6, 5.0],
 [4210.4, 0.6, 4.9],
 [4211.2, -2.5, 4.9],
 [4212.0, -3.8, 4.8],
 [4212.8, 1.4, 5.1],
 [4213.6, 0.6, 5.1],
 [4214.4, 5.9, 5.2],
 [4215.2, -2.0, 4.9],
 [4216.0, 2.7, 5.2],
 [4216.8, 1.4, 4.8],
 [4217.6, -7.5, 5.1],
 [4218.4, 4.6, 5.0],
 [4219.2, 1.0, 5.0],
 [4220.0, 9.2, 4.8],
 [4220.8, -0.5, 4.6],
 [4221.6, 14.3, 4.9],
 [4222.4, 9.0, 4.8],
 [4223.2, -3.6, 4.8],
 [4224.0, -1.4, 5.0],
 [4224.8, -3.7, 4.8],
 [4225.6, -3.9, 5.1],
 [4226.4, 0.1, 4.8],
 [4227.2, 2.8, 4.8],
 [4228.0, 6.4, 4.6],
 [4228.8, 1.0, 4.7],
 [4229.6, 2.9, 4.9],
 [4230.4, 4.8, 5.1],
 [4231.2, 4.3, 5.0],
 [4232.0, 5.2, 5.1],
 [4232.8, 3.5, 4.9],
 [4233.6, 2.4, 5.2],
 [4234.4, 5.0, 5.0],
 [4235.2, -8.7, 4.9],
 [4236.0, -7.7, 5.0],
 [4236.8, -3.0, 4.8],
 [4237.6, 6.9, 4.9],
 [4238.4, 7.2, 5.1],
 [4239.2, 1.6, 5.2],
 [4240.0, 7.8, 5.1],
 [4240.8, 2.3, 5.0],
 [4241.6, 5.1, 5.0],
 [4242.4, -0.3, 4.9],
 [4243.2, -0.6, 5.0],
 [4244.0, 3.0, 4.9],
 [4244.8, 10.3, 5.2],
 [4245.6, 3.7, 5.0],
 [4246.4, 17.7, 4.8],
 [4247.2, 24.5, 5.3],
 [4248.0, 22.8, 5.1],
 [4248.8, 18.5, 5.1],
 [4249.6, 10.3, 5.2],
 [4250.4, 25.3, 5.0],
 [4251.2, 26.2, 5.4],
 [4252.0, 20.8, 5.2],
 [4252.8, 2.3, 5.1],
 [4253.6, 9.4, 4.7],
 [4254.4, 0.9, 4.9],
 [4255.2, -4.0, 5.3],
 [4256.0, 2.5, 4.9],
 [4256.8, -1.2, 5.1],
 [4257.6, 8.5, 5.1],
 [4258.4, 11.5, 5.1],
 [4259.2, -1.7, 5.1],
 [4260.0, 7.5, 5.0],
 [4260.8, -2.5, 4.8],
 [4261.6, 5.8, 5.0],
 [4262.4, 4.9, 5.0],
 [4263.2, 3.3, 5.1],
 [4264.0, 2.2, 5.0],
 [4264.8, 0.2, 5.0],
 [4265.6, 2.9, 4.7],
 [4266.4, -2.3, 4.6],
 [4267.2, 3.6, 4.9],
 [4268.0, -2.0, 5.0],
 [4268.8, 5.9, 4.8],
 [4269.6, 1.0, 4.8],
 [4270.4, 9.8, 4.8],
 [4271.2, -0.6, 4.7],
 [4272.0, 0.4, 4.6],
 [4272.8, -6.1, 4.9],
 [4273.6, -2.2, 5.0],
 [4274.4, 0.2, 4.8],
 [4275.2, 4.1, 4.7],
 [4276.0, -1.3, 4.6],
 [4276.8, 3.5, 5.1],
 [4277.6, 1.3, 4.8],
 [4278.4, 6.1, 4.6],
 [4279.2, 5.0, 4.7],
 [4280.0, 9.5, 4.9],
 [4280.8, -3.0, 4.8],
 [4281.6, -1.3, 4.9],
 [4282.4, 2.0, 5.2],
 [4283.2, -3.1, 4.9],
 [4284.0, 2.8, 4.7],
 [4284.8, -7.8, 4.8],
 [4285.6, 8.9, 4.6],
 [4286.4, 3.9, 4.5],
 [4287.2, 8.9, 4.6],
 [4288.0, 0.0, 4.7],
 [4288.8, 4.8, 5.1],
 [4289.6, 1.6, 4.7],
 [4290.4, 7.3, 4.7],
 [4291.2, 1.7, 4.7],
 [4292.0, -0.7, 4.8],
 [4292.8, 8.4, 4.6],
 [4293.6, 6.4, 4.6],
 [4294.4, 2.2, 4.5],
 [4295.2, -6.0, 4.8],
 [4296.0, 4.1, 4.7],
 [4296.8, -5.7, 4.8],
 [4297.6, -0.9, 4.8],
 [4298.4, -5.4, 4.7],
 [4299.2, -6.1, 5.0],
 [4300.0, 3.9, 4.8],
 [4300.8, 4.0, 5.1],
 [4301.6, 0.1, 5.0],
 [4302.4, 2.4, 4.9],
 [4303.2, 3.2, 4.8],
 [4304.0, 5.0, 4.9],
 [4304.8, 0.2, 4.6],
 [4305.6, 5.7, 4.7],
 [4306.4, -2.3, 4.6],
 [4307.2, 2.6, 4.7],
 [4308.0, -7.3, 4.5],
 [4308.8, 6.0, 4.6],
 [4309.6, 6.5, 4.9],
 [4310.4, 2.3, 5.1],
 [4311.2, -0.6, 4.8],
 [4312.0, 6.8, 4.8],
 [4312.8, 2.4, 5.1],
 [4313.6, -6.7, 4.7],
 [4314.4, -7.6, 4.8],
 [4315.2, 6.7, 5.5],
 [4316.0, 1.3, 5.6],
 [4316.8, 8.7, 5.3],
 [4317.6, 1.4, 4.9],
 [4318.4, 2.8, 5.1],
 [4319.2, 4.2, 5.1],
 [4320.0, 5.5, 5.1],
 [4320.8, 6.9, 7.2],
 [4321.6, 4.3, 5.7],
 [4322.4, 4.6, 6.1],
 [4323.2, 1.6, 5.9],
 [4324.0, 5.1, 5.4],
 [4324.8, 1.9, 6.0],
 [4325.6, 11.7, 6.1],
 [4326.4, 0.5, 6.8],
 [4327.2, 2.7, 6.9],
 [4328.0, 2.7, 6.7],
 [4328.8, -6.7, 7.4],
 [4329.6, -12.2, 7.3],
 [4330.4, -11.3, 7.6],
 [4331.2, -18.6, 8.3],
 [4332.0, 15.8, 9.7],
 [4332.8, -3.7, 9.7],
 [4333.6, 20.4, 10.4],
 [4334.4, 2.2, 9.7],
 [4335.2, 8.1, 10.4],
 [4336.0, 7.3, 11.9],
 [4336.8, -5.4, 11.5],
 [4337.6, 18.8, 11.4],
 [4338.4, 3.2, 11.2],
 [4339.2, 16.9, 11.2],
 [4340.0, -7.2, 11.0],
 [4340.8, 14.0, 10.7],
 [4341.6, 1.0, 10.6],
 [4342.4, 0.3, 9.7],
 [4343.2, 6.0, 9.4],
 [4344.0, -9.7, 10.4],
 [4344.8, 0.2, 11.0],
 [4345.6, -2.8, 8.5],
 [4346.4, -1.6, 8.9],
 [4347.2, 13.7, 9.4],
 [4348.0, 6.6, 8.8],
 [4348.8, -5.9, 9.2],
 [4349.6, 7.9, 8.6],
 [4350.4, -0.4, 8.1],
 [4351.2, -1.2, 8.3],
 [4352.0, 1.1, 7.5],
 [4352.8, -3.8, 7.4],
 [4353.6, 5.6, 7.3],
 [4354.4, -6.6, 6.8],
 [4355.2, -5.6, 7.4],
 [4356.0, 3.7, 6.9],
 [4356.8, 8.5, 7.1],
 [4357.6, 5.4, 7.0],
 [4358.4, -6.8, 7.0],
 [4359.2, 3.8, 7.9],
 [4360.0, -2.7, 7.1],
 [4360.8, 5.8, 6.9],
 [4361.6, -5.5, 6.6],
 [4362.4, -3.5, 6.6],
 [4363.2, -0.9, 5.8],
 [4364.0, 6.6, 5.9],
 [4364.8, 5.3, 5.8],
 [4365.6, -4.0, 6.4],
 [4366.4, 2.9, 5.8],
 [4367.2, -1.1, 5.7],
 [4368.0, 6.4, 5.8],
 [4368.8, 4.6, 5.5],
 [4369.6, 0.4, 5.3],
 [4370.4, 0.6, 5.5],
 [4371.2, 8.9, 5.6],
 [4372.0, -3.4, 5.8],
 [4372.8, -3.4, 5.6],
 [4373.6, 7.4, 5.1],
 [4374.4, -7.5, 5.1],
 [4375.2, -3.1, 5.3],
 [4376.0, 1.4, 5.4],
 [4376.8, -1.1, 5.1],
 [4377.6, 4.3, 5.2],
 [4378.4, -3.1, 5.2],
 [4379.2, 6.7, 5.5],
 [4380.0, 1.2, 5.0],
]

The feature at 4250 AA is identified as [O II]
